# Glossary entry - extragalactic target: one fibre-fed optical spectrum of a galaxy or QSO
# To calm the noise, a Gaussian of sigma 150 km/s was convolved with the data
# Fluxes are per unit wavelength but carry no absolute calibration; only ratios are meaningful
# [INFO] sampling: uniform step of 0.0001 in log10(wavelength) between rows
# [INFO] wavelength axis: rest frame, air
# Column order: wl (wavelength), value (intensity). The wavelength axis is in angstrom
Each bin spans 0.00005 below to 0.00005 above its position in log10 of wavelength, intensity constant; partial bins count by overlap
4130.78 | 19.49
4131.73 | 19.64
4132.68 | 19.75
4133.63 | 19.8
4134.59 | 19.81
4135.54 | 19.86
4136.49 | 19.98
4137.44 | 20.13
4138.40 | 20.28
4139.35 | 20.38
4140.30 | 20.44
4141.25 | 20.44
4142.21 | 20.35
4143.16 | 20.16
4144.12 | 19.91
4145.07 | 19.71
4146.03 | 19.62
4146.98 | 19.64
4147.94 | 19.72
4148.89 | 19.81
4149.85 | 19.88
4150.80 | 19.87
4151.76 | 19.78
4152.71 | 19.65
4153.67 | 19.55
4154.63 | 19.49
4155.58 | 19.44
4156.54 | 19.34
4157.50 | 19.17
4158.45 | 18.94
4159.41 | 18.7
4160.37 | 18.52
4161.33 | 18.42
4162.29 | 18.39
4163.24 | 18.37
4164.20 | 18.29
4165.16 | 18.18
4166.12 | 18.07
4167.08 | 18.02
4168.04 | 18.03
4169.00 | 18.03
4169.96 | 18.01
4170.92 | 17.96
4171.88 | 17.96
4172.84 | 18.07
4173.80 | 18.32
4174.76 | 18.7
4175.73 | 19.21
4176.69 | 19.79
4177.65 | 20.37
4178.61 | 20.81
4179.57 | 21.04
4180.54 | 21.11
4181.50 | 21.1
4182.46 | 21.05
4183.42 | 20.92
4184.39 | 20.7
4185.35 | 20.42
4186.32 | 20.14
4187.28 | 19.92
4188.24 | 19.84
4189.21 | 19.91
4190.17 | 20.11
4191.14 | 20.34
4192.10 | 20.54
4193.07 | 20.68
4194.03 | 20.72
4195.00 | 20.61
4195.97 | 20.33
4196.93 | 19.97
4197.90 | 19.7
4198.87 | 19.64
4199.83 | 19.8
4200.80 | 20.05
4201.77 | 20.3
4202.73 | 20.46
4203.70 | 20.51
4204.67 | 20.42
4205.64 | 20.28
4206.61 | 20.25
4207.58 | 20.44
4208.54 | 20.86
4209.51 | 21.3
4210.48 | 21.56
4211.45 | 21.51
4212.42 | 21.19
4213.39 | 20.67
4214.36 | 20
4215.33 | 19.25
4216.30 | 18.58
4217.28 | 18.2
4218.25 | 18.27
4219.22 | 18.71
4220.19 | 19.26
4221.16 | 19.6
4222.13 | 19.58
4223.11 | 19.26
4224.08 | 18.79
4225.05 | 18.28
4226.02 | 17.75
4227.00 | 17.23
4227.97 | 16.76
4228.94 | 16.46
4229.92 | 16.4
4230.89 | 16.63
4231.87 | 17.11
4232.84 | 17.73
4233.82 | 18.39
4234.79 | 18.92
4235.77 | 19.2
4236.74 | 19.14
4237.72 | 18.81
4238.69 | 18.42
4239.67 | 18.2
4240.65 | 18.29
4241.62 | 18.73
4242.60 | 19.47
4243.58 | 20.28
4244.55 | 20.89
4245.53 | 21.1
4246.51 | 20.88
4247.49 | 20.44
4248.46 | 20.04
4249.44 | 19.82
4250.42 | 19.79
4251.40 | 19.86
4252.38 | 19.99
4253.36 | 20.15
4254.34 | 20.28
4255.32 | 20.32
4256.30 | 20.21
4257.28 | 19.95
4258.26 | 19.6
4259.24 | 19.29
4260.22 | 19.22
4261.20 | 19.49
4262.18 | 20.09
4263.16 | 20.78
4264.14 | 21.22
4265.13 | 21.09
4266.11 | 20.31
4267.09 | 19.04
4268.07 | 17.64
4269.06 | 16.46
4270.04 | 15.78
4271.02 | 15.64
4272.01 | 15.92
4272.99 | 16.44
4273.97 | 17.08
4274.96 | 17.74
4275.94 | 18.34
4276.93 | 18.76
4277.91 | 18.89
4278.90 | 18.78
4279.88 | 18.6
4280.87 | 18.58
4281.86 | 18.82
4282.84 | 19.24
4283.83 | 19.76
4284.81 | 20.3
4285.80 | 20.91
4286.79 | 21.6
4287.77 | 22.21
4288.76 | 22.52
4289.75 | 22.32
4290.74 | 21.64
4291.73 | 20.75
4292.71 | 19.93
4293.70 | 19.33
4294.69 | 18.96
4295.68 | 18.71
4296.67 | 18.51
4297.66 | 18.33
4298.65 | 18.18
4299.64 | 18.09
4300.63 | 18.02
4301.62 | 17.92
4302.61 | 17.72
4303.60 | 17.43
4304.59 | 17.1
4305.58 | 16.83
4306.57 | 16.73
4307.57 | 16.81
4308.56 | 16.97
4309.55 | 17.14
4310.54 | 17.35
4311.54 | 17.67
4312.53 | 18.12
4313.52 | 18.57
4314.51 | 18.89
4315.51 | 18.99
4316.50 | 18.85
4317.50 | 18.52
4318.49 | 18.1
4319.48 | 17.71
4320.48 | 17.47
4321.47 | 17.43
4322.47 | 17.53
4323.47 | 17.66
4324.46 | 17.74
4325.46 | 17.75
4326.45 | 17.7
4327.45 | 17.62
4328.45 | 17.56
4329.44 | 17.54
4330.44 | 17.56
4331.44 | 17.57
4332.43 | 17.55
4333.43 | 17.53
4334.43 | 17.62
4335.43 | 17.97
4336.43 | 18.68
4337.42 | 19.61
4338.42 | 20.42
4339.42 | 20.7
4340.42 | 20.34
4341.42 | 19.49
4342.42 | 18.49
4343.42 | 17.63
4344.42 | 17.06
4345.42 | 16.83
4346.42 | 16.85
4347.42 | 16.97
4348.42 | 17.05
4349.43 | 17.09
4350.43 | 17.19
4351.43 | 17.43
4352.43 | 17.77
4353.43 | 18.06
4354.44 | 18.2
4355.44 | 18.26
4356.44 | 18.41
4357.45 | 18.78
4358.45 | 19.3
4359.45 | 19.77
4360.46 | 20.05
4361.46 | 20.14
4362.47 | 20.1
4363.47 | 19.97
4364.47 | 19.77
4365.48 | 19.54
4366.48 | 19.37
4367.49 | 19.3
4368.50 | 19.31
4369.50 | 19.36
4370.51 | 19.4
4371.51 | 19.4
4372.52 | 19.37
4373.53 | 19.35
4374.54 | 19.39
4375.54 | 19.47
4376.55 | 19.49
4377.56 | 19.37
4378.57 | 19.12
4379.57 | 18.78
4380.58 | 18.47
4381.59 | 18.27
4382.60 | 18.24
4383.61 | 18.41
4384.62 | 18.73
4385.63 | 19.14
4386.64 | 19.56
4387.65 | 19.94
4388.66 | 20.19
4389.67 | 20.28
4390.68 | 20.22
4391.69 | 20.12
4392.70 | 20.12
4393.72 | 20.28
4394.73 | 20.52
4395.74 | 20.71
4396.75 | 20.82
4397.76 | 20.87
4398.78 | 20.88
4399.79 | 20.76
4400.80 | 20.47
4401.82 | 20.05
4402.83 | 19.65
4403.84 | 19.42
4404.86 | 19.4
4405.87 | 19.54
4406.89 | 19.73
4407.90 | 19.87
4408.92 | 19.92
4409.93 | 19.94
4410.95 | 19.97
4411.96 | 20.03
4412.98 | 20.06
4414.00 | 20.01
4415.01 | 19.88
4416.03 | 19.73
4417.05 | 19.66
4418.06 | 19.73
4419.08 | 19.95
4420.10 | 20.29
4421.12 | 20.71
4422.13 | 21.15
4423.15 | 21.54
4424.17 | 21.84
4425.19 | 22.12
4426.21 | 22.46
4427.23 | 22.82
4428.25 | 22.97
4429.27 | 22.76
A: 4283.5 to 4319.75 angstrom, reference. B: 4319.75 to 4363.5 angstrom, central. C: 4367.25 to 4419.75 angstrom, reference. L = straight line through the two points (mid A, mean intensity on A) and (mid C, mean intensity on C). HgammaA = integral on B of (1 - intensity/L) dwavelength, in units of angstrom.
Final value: 2.3 angstrom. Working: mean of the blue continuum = 18.9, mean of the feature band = 18.2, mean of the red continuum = 19.7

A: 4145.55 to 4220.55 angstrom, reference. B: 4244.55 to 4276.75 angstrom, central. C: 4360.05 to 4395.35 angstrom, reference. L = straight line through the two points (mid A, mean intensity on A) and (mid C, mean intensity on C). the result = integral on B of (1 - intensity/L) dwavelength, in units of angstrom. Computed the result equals 0.7 angstrom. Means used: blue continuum 19.7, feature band 19.2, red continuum 19.5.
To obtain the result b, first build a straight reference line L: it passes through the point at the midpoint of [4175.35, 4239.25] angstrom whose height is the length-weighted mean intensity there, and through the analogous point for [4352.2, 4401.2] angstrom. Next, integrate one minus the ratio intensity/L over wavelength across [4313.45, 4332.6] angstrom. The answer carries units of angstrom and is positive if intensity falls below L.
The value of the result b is 1.61 angstrom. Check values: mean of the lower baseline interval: 19.6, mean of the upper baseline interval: 19.5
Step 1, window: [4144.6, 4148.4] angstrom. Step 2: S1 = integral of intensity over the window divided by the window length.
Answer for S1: 19.6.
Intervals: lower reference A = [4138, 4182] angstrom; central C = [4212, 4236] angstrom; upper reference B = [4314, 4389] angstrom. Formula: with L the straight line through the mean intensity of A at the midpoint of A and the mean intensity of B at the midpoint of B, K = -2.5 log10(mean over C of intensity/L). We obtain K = 0.04 mag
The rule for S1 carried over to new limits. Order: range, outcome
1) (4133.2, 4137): 19.9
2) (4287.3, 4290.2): 22.3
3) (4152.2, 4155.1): 19.6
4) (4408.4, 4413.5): 20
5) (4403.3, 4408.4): 19.6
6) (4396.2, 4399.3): 20.9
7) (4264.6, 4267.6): 20.1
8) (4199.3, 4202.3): 20.1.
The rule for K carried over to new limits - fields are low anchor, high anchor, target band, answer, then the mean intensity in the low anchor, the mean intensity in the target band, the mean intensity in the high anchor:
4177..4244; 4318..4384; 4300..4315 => 0.076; 19.6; 17.6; 18.5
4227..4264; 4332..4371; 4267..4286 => 0.057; 19.2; 18.1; 18.7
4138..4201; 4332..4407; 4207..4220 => -0.028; 19.6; 20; 19.1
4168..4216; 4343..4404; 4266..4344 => 0.062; 20.1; 18.4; 19.2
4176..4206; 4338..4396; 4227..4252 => 0.065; 20.4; 18.8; 19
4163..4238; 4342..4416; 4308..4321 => 0.074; 19.4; 18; 19.3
